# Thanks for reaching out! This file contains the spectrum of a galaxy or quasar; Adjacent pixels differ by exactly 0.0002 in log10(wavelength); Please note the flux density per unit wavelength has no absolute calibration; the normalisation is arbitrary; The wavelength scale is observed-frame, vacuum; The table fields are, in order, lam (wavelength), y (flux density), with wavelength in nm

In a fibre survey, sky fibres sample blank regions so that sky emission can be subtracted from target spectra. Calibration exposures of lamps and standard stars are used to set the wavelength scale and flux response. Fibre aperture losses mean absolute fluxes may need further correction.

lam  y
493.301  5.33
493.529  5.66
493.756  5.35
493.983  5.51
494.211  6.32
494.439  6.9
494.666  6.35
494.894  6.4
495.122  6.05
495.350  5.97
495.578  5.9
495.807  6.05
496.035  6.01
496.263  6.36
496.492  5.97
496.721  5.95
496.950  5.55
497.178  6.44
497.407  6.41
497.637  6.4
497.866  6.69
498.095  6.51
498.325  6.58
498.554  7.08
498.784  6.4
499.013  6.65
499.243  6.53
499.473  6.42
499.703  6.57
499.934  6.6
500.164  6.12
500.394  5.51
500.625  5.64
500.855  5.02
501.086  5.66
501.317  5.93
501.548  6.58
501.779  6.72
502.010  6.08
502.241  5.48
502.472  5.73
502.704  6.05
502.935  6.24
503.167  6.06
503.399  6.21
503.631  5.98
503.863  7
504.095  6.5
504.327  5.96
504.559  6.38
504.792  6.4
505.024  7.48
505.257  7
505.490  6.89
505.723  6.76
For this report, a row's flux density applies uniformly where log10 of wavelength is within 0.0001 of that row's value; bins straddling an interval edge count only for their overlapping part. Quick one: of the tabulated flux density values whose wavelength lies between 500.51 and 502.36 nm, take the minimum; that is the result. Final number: 5.02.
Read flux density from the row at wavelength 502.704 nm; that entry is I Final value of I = 6.05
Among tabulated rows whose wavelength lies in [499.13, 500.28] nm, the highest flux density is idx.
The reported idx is 6.6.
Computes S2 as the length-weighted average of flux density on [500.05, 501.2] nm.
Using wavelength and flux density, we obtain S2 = 5.59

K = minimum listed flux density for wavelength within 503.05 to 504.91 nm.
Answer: 5.96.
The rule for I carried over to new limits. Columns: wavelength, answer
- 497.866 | 6.69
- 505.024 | 7.48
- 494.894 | 6.4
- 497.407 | 6.41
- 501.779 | 6.72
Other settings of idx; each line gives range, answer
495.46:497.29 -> 6.44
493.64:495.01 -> 6.9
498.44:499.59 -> 7.08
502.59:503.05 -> 6.24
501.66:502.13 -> 6.72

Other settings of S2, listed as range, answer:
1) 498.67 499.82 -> 6.51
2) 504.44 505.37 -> 6.81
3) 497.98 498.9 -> 6.65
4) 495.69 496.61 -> 6.09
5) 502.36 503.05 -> 6.01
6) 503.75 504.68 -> 6.46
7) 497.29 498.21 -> 6.5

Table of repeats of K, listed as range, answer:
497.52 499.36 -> 6.4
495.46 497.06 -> 5.55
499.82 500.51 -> 5.51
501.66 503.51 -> 5.48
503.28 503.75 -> 5.98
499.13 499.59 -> 6.42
